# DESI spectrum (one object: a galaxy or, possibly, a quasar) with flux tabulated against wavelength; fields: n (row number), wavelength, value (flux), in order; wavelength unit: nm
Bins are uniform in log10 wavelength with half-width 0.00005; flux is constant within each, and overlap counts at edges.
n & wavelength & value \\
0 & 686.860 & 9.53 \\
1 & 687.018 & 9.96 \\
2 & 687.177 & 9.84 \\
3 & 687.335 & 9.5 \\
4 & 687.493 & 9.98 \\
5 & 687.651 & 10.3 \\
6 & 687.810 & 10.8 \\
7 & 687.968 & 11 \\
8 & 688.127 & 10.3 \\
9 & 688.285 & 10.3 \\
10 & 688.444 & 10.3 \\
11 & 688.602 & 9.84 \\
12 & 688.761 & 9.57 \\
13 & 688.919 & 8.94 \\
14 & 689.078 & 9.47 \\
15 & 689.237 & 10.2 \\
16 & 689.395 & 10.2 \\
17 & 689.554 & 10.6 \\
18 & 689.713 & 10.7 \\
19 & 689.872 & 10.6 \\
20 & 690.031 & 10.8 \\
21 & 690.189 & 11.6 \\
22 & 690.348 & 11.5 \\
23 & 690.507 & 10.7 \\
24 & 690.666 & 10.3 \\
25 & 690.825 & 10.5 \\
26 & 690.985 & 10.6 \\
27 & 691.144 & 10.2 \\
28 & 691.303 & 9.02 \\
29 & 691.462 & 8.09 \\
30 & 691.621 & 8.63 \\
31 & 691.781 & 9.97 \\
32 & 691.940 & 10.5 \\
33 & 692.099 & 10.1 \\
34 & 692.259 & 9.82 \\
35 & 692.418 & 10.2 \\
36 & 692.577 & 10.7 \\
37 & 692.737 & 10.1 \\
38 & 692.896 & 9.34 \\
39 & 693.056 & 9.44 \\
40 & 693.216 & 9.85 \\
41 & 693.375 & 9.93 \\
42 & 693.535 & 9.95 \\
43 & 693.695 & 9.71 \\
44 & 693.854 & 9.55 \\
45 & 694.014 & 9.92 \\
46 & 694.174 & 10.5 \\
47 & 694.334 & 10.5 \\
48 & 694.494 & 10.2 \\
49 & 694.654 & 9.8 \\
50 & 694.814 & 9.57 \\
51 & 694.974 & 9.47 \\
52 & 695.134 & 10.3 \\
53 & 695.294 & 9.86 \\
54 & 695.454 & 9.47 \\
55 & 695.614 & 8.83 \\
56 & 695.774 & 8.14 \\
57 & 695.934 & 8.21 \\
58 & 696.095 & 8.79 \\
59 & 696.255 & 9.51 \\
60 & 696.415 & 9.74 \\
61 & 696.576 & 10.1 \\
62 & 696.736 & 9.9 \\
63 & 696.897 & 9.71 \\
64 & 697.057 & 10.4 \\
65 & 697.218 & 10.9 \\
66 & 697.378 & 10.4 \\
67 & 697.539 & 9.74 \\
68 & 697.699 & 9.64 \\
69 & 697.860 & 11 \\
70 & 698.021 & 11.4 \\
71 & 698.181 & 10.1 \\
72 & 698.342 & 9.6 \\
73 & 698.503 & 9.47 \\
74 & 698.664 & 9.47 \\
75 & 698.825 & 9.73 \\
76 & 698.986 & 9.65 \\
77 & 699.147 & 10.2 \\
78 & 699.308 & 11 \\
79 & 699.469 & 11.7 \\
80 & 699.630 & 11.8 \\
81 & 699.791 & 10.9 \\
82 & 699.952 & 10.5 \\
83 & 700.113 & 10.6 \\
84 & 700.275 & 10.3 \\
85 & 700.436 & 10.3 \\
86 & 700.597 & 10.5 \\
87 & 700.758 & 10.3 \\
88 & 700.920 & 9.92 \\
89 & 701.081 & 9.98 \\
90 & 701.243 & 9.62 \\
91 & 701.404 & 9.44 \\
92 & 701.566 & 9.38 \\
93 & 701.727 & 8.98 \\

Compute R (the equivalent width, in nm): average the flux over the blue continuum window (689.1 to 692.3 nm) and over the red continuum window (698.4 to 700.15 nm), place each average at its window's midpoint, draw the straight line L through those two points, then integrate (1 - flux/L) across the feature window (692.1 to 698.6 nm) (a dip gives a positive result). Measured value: 0.31 nm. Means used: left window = 10.2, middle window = 9.85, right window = 10.4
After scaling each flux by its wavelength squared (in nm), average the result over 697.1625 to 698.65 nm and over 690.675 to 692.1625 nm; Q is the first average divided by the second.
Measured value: 1.07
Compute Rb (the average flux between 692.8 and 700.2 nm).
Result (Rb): 9.97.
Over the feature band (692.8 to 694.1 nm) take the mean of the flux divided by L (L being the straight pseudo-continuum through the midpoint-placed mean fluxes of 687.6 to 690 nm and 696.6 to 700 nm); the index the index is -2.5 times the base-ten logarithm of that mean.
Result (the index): 0.06 mag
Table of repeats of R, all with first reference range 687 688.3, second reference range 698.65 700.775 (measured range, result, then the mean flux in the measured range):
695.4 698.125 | 0.182 nm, 9.77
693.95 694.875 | 0.027 nm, 10.1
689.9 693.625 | 0.088 nm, 10.1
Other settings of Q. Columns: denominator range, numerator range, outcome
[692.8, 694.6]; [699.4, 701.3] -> 1.09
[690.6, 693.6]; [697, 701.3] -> 1.07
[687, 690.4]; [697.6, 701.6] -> 1.03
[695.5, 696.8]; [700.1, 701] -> 1.14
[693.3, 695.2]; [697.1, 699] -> 1.03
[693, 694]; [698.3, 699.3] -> 1.02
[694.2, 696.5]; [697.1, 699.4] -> 1.08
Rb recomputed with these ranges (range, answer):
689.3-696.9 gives 9.91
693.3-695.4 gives 9.94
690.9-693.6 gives 9.79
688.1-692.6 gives 10.1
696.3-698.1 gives 10.2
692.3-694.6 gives 9.99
